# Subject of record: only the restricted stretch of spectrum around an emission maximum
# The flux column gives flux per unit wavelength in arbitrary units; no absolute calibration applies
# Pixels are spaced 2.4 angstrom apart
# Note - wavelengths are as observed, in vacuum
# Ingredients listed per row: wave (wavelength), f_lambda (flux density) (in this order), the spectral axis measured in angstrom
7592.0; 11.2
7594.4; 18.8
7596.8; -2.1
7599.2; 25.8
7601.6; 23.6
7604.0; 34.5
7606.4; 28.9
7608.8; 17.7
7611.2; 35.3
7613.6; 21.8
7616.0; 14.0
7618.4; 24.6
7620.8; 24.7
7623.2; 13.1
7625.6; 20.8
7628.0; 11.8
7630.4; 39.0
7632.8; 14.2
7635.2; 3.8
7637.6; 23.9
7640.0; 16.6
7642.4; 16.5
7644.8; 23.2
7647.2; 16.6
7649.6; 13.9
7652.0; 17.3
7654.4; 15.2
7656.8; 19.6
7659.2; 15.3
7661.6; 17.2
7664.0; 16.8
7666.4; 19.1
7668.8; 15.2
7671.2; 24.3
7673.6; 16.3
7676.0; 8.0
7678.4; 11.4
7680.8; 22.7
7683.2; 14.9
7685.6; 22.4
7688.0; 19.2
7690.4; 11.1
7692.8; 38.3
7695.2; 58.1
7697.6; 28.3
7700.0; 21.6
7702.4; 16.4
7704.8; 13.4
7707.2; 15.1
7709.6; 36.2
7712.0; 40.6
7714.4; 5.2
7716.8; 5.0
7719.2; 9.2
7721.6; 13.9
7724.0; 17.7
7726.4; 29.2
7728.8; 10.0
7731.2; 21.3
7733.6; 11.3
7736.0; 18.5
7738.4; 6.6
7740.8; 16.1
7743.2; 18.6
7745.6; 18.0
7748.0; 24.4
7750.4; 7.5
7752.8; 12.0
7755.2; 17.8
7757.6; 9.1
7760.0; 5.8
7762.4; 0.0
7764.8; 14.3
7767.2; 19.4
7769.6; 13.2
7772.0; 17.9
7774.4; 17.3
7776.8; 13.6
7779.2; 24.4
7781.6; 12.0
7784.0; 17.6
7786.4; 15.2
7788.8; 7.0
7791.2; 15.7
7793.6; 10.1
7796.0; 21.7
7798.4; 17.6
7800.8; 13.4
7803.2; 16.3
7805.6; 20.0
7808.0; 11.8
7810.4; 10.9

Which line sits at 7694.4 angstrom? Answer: [S II] 6716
